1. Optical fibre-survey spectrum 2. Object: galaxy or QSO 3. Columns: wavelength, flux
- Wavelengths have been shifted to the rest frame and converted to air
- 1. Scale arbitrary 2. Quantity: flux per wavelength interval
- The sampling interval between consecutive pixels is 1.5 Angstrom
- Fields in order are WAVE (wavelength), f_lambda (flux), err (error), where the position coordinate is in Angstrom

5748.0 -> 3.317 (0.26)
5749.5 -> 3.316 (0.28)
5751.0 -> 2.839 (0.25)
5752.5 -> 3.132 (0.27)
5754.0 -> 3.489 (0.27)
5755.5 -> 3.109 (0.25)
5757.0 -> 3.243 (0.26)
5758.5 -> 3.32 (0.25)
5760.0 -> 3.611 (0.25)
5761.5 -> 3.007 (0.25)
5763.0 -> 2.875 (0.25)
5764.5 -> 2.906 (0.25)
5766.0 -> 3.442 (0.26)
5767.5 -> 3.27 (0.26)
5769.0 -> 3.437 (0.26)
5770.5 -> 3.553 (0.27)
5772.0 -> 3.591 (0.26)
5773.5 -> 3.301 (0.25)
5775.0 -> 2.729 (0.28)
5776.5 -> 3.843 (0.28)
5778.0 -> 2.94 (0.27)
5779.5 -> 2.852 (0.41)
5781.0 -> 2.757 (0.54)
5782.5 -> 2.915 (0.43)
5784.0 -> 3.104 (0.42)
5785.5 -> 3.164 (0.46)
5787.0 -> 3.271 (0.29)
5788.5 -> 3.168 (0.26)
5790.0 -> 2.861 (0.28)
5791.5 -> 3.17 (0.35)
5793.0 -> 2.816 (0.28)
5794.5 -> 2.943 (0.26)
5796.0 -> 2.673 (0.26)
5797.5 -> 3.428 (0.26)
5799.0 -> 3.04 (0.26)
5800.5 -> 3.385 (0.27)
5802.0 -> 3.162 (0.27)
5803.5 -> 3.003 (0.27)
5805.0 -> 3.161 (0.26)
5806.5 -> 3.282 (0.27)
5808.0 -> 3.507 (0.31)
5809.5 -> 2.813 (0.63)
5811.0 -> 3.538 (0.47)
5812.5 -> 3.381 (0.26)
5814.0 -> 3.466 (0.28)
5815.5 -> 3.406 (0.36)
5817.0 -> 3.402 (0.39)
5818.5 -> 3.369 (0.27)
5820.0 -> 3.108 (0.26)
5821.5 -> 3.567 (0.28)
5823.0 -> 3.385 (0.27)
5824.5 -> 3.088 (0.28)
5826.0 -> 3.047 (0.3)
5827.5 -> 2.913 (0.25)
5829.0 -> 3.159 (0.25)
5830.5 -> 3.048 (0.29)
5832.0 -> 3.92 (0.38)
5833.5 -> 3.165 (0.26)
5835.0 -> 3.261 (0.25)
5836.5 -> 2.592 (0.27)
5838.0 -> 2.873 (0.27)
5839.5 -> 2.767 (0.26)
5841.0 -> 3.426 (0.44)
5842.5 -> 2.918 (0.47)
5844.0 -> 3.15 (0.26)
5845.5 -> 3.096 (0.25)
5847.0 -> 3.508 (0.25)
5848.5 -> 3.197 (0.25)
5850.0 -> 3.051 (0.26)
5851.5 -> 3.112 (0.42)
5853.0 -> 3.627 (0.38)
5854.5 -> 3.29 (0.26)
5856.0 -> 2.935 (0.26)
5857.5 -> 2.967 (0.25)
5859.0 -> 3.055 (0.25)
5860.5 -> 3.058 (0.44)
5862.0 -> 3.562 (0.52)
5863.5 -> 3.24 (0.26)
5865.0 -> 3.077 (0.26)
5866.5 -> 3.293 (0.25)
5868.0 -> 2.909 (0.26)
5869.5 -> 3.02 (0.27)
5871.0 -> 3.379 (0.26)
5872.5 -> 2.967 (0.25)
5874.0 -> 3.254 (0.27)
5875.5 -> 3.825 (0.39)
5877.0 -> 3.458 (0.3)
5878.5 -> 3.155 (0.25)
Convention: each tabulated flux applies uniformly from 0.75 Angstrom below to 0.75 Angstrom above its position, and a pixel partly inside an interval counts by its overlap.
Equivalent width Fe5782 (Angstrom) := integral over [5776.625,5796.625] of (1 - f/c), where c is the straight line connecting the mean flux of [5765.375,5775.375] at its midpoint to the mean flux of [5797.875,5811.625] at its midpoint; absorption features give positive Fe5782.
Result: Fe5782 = 1.74 Angstrom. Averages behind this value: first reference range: 3.35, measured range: 3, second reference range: 3.21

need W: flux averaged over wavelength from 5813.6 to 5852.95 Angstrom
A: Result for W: 3.2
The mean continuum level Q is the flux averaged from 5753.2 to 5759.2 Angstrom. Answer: 3.29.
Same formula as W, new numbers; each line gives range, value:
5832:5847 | 3.1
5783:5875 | 3.17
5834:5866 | 3.13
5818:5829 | 3.2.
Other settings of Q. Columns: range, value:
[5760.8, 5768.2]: 3.1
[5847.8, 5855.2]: 3.26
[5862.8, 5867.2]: 3.2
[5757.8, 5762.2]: 3.32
